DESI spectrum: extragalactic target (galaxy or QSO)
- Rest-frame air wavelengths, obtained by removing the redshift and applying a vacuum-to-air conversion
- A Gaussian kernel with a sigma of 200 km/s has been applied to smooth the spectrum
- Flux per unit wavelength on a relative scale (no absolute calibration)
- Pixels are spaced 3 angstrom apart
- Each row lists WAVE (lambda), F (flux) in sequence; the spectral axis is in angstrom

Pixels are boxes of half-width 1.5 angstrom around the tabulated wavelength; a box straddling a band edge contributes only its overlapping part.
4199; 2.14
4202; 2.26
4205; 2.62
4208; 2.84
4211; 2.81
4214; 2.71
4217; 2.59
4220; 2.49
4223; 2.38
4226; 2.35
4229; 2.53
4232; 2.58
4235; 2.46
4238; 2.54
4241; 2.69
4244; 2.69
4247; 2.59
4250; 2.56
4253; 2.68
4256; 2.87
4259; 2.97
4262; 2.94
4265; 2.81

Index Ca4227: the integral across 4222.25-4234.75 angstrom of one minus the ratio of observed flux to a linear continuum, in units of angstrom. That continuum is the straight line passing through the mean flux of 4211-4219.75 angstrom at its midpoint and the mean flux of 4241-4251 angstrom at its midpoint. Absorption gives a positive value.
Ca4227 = 0.8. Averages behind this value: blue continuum 2.65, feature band 2.46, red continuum 2.63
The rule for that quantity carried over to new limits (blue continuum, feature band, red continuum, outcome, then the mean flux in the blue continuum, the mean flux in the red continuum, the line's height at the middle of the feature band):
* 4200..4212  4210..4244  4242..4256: 0.9 angstrom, 2.6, 2.66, 2.63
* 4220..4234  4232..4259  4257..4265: 0.6 angstrom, 2.46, 2.92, 2.71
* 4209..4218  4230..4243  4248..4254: 0.4 angstrom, 2.72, 2.61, 2.65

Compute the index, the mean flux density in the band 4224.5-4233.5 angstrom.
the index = 2.49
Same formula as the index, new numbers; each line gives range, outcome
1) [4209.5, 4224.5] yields 2.6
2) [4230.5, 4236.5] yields 2.52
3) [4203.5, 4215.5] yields 2.74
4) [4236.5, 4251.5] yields 2.61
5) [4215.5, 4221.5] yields 2.54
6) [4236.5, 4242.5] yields 2.62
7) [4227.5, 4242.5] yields 2.56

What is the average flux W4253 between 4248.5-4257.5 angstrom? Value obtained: 2.7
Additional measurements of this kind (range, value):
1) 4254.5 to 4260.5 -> 2.92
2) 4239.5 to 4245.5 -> 2.69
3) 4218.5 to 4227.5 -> 2.41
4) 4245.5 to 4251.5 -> 2.57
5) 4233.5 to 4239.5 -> 2.5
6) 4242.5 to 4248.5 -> 2.64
